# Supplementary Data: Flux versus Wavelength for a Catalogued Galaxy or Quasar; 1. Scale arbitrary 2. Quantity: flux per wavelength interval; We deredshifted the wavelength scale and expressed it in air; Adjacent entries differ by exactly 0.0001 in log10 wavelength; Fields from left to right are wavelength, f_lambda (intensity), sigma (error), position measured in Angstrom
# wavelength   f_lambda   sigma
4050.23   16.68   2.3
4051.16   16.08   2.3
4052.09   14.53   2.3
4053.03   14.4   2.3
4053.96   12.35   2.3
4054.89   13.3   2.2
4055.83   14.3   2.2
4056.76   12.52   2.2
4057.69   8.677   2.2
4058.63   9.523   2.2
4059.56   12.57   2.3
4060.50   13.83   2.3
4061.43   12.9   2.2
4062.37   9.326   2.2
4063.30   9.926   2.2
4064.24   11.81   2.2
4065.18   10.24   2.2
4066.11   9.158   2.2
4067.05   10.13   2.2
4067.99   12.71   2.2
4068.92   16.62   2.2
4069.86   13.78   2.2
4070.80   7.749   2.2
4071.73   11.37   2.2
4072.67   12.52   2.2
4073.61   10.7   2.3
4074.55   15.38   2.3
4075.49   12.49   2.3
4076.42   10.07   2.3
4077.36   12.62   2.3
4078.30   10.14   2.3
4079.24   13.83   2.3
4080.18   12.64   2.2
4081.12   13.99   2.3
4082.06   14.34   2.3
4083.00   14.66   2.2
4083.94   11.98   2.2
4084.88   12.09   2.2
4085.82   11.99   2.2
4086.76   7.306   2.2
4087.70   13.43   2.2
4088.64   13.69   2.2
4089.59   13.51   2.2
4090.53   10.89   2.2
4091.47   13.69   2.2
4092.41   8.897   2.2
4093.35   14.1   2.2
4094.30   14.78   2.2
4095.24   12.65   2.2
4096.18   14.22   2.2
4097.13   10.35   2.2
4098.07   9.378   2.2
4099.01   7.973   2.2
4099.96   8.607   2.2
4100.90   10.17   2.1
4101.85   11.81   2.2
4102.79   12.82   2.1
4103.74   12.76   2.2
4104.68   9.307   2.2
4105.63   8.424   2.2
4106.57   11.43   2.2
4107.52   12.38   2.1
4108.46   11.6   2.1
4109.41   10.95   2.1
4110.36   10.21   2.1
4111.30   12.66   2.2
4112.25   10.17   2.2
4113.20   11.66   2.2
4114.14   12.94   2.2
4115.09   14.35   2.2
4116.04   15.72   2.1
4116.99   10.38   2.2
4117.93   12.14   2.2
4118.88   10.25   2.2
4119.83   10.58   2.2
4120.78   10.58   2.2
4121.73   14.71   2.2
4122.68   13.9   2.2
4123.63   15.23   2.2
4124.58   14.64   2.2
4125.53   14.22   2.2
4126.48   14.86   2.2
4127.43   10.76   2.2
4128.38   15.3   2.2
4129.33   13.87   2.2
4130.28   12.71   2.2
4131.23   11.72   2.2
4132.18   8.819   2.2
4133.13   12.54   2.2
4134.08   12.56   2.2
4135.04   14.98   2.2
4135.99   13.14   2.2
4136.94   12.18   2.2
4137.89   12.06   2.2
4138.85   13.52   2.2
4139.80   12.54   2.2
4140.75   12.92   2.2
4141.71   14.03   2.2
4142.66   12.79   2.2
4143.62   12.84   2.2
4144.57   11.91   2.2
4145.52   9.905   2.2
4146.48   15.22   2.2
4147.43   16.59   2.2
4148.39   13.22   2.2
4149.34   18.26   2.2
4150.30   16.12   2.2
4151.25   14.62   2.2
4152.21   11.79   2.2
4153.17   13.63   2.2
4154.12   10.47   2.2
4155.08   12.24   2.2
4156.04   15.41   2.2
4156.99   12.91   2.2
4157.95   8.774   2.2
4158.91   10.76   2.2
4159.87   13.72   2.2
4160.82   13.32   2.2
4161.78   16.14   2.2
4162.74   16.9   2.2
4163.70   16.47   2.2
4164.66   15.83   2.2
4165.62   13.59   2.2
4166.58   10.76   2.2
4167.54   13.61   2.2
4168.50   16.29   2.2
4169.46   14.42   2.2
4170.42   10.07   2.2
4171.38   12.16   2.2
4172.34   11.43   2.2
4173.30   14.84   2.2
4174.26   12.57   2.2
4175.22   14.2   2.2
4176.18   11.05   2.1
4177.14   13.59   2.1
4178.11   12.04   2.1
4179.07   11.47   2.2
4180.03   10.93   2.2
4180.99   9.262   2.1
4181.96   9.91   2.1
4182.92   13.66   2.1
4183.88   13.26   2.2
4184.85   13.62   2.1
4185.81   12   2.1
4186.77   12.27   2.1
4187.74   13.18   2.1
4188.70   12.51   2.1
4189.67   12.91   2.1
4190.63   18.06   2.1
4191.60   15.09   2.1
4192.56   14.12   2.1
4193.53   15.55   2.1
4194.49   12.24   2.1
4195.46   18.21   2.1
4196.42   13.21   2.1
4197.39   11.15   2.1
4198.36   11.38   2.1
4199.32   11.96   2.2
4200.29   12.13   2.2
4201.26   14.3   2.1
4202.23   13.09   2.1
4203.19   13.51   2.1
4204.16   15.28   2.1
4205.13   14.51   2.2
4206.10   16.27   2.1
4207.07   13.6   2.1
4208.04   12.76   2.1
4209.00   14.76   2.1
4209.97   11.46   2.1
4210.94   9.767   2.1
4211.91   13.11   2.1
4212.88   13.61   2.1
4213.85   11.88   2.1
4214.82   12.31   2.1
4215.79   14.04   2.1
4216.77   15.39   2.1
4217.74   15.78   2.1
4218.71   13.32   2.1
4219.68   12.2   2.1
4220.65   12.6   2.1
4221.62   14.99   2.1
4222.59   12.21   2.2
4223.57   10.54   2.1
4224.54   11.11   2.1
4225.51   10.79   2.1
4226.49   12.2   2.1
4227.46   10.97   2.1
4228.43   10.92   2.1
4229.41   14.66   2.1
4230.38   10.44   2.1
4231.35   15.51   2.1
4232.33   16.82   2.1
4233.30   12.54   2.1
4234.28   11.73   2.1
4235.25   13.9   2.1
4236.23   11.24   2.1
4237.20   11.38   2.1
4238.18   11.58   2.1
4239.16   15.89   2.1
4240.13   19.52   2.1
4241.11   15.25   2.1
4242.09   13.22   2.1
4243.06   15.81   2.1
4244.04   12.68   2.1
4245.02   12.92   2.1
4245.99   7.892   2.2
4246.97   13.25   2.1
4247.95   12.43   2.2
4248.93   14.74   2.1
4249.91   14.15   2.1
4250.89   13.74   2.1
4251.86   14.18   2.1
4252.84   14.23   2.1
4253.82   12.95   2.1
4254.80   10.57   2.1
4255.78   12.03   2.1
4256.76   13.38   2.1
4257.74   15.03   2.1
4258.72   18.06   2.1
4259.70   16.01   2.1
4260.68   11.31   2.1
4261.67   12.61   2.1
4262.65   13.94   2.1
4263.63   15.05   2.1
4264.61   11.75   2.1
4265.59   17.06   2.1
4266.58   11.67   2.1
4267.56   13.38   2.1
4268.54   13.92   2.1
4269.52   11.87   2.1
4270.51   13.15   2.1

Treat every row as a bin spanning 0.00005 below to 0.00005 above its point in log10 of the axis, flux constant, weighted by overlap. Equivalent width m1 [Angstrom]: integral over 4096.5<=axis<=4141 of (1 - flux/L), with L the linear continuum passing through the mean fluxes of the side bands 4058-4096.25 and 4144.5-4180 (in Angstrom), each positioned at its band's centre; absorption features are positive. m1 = 2.4 Angstrom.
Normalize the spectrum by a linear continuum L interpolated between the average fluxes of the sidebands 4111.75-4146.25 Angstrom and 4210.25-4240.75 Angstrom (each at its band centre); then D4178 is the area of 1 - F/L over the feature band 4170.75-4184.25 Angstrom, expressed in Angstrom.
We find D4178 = 0.8 Angstrom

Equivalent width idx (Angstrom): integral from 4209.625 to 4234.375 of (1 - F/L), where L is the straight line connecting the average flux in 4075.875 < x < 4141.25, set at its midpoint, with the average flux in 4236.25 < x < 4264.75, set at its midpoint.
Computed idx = 1.1 Angstrom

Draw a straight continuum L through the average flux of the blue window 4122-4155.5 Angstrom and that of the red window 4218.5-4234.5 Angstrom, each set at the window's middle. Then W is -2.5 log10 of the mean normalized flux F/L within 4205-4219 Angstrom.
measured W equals -0.066 mag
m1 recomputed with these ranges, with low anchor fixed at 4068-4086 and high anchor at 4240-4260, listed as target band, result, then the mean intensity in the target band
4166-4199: 0.88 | 13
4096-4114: 2.70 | 10.9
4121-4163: -0.98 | 13.3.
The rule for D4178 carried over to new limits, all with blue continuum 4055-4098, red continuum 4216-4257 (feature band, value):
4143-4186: -1.7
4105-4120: 0.9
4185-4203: -0.9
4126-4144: -0.6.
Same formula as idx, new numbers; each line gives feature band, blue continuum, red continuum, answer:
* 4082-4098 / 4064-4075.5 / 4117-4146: -0.31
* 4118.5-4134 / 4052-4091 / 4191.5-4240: -0.34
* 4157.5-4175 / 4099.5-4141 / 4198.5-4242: -1.04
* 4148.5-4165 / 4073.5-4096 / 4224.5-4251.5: -1.41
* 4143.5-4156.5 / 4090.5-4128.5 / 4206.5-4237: -1.55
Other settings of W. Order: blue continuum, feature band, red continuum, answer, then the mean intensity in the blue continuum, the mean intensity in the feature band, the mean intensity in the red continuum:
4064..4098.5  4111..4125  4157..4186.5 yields -0.02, 12.2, 12.6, 12.9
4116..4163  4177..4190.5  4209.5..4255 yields 0.07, 13.1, 12.3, 13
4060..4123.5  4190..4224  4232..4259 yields -0.03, 11.9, 13.6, 13.6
